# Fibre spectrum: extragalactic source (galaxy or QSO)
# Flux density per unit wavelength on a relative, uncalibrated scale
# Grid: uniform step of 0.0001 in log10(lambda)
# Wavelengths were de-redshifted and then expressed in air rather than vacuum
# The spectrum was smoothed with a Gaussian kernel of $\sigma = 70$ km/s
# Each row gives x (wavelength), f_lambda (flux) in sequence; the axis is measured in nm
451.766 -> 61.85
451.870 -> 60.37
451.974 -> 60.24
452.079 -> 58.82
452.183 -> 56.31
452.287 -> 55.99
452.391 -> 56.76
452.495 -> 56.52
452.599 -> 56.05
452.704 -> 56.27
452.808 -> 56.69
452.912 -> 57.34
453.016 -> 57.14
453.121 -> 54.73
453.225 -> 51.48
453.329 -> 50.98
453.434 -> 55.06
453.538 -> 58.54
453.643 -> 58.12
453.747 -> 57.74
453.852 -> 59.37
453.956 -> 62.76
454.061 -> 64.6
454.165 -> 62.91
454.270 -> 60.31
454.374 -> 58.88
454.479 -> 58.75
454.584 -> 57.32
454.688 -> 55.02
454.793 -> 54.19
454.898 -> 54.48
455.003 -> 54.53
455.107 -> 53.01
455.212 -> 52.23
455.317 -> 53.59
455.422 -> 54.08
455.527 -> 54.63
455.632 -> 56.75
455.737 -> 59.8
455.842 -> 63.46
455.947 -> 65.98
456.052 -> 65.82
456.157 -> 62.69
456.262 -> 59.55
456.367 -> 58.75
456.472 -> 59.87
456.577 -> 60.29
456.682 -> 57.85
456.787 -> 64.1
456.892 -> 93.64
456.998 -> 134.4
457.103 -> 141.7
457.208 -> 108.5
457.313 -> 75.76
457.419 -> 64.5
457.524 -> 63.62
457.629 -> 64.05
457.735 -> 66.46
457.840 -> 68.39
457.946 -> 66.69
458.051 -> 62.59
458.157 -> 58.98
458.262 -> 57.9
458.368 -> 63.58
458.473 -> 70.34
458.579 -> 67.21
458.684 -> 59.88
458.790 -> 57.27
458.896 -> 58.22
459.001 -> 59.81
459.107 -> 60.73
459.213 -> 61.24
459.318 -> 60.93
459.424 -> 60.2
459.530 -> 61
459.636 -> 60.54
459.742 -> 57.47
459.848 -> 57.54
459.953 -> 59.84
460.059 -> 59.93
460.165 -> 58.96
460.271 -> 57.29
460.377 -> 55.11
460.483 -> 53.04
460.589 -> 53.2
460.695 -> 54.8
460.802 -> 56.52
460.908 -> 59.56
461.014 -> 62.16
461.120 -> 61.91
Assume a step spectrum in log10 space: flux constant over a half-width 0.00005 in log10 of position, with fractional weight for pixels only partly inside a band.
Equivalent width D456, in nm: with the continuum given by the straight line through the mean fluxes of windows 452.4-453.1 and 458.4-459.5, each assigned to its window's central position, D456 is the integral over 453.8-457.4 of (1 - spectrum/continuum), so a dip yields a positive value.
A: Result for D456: -0.45 nm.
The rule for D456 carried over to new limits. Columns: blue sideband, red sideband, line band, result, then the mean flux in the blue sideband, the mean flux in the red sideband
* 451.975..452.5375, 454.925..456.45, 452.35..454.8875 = 0.009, 57.2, 58.2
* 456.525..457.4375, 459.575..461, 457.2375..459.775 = 0.384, 89.9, 57.4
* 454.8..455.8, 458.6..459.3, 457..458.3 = -0.435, 54.8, 60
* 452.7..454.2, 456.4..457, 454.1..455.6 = 0.187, 57.6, 73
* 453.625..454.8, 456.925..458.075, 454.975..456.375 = 0.242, 59.4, 84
